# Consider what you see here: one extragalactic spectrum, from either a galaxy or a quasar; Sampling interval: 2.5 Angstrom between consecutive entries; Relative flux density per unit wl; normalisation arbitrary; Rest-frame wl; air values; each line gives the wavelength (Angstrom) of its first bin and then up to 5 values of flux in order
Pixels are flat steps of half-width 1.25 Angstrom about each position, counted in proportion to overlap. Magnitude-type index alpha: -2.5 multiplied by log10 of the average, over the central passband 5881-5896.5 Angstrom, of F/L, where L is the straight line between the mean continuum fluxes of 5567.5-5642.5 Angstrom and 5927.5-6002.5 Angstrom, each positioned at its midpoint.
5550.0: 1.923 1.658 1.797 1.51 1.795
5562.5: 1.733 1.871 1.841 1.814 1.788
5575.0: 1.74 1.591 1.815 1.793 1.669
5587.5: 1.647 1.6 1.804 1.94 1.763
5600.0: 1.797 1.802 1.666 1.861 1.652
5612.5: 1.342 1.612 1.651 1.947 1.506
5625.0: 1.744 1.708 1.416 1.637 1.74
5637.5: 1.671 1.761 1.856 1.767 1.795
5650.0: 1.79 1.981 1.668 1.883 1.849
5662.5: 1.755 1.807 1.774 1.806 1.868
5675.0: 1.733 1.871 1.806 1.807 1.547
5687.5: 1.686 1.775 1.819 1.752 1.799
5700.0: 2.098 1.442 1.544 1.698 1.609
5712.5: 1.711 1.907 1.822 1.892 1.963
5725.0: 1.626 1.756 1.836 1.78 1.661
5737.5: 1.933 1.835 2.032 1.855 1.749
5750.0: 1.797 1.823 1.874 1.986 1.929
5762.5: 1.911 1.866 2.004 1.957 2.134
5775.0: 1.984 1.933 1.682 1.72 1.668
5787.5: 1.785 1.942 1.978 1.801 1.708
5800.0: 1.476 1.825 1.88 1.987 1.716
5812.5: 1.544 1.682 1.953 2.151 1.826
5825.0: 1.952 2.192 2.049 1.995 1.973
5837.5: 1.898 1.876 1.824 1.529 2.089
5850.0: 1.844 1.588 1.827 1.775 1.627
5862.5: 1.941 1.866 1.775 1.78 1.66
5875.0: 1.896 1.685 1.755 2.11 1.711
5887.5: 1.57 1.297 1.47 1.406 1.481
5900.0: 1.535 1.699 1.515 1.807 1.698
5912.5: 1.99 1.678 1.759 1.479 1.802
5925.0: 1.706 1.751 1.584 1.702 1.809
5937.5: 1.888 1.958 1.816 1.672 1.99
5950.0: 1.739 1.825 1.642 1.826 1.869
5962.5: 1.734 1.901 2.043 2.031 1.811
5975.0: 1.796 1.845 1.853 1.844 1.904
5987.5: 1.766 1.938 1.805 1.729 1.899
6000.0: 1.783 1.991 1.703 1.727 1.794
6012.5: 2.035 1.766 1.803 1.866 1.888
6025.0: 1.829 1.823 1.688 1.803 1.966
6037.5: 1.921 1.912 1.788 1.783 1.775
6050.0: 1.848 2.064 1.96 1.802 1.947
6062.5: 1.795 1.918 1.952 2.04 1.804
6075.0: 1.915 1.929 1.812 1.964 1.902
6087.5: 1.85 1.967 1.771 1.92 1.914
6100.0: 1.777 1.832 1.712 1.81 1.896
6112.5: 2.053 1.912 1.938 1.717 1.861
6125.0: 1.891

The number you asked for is 0.13 mag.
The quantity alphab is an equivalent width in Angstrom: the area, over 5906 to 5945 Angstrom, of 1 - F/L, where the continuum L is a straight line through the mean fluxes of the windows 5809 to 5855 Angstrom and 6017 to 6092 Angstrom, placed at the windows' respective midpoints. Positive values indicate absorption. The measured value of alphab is 2.4 Angstrom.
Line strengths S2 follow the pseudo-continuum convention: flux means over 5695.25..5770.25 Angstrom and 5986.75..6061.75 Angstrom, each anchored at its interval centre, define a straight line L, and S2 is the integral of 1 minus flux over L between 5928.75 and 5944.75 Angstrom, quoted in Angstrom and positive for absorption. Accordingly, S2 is 0.5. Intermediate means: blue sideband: 1.82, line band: 1.79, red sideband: 1.85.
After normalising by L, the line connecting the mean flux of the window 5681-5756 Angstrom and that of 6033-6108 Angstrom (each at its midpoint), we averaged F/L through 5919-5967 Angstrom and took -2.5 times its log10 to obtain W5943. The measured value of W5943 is 0.04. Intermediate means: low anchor 1.78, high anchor 1.88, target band 1.78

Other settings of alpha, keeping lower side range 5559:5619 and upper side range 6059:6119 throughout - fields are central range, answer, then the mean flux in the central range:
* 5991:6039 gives 0.02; 1.83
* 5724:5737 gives 0.02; 1.75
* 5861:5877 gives 0.01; 1.81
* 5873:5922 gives 0.10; 1.66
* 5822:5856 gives -0.05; 1.89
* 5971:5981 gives 0.01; 1.83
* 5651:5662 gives -0.05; 1.84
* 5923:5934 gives 0.09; 1.7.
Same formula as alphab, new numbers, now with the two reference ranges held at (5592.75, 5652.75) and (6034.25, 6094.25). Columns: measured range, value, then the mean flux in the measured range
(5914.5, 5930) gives 1.26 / 1.69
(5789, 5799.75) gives -0.19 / 1.82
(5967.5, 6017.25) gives 0.42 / 1.85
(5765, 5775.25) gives -1.30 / 2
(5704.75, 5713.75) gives 0.53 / 1.65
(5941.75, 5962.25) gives 0.60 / 1.79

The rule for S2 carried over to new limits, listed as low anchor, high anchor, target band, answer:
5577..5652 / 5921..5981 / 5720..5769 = -2.8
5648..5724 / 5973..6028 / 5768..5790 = -0.9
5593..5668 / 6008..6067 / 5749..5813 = -2.3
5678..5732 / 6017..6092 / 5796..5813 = 0.5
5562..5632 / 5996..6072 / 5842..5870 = 0.2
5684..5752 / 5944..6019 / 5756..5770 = -1.2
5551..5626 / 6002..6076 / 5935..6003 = -0.2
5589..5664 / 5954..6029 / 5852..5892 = 1.5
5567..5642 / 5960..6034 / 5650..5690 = -1.3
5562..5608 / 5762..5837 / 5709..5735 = 0.7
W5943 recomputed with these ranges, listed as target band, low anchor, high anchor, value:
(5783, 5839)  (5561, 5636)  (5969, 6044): -0.047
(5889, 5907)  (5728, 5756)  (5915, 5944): 0.172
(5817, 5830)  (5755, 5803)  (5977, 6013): -0.094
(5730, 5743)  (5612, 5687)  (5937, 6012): -0.042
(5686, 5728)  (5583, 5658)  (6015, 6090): -0.003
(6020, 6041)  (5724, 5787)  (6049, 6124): 0.016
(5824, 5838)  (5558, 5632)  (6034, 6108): -0.125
